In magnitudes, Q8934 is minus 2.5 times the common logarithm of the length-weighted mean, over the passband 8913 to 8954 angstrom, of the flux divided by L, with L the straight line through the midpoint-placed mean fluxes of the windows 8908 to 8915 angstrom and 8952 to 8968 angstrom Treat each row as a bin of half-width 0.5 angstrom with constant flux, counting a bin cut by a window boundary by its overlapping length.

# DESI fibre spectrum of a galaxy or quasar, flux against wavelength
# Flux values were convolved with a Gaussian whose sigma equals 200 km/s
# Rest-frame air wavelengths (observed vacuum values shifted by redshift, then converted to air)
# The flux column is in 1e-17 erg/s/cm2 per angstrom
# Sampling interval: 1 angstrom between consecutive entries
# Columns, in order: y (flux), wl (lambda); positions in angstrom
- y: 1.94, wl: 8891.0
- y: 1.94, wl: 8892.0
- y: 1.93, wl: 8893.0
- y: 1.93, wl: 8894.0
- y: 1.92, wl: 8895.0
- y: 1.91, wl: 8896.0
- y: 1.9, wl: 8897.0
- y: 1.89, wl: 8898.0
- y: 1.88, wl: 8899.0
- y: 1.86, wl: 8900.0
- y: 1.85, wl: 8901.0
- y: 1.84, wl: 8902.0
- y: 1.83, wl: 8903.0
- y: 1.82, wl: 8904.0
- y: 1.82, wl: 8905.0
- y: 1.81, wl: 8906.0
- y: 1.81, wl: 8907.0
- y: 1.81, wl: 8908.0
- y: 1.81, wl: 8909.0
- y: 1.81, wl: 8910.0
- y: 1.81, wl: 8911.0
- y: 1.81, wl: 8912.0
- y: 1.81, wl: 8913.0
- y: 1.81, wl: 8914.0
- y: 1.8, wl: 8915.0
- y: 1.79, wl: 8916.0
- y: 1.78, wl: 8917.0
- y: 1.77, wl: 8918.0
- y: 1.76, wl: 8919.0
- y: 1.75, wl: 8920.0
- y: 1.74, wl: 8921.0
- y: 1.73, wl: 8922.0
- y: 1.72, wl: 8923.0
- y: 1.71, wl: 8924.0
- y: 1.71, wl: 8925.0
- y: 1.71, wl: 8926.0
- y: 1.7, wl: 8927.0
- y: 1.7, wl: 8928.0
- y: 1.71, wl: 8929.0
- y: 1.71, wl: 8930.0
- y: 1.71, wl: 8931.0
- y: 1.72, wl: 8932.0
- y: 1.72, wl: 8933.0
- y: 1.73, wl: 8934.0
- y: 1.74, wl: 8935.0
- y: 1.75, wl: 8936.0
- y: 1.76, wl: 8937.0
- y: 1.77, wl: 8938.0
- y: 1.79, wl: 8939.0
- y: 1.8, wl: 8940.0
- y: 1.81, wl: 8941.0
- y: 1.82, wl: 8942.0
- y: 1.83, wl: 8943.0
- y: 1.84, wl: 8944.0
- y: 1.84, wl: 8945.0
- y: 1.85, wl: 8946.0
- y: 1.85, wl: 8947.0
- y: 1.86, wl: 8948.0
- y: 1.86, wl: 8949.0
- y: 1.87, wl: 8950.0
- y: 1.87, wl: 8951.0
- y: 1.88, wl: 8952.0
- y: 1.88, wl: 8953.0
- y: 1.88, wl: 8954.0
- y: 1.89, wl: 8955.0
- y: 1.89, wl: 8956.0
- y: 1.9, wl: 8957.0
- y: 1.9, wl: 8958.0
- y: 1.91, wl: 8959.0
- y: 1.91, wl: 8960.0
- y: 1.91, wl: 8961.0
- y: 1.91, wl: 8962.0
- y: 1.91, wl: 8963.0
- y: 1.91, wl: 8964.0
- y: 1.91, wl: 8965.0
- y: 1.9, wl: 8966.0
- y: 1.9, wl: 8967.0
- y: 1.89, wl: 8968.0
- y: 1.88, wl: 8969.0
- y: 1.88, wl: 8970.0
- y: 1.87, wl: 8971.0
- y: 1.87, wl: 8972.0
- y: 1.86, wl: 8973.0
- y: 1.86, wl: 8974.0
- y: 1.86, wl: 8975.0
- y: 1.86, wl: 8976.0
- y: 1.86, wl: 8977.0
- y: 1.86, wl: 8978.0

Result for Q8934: 0.04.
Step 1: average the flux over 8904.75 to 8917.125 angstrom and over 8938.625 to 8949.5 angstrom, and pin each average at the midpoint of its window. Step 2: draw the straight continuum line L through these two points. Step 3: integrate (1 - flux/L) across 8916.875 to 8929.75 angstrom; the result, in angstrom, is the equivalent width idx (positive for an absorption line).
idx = 0.6 angstrom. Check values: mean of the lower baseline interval 1.81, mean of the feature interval 1.73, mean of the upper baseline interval 1.83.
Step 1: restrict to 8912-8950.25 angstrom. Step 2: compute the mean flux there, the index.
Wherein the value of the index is 1.77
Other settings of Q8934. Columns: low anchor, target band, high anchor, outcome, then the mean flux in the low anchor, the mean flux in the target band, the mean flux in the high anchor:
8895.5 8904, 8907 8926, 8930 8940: 0.02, 1.87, 1.77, 1.74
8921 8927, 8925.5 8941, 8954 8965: 0.02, 1.72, 1.74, 1.9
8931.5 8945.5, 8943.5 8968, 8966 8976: -0.03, 1.78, 1.88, 1.88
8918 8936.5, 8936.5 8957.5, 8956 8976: -0.02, 1.72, 1.84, 1.89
